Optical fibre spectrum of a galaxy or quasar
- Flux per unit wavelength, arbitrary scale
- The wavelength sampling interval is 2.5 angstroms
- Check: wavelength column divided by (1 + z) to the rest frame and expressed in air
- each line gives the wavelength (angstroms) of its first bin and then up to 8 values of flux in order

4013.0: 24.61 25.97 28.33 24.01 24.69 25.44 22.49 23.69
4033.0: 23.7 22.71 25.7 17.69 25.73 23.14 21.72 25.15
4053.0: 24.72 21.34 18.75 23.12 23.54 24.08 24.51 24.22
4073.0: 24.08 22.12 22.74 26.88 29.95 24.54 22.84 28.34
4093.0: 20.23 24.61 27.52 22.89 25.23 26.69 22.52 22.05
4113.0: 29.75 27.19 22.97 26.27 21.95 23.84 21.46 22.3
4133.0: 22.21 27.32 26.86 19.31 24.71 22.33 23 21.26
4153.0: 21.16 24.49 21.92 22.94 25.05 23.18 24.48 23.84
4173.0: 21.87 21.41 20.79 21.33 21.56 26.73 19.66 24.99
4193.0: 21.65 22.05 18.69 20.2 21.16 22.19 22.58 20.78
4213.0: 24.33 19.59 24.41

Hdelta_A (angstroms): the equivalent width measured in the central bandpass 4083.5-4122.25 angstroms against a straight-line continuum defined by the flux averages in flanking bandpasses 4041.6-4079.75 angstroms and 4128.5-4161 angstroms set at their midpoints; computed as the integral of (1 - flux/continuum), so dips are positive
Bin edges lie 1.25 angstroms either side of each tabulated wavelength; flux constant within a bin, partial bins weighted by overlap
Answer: -3.0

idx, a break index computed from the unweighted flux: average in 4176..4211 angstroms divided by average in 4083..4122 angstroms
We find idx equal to 0.87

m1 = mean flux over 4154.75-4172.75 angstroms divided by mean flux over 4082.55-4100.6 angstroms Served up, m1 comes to 0.9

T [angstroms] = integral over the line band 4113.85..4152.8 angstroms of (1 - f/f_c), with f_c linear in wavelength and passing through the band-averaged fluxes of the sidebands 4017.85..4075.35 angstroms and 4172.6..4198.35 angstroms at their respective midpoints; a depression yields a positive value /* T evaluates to -1.7 angstroms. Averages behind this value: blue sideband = 23.5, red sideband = 22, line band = 23.5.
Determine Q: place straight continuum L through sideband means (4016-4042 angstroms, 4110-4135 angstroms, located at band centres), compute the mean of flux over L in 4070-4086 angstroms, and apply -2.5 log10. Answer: -0.04 mag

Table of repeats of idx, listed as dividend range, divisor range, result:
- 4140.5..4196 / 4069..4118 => 0.91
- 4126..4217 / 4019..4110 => 0.94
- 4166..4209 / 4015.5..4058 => 0.93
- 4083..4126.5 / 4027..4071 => 1.08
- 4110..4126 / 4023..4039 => 1.04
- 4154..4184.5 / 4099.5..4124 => 0.92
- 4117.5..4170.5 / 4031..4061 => 1.02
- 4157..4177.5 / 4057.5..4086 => 0.95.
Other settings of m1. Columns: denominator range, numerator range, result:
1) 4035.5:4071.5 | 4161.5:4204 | 0.97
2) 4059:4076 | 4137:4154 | 0.96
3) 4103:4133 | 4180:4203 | 0.90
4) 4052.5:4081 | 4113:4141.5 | 1.04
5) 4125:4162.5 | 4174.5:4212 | 0.94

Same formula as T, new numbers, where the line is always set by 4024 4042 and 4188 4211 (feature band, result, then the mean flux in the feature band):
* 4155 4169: -1.1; 23.6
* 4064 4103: -3.5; 24.6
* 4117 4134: -0.6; 23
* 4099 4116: -2.1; 25.1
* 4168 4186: -0.6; 22.5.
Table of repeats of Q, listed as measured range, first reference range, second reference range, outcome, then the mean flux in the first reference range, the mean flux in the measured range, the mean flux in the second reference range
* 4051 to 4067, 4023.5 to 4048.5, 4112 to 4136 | 0.04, 23.3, 22.7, 24.4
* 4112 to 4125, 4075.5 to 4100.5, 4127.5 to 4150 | -0.06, 25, 25.4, 23.3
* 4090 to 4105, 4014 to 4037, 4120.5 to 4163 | -0.05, 24.6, 24.7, 23.1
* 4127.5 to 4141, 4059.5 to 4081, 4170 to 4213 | -0.04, 23.8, 23.6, 21.9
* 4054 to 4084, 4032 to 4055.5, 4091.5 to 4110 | 0.00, 23.3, 23.7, 24.2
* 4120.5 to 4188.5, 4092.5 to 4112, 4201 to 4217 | 0.00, 24.2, 22.9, 21.7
